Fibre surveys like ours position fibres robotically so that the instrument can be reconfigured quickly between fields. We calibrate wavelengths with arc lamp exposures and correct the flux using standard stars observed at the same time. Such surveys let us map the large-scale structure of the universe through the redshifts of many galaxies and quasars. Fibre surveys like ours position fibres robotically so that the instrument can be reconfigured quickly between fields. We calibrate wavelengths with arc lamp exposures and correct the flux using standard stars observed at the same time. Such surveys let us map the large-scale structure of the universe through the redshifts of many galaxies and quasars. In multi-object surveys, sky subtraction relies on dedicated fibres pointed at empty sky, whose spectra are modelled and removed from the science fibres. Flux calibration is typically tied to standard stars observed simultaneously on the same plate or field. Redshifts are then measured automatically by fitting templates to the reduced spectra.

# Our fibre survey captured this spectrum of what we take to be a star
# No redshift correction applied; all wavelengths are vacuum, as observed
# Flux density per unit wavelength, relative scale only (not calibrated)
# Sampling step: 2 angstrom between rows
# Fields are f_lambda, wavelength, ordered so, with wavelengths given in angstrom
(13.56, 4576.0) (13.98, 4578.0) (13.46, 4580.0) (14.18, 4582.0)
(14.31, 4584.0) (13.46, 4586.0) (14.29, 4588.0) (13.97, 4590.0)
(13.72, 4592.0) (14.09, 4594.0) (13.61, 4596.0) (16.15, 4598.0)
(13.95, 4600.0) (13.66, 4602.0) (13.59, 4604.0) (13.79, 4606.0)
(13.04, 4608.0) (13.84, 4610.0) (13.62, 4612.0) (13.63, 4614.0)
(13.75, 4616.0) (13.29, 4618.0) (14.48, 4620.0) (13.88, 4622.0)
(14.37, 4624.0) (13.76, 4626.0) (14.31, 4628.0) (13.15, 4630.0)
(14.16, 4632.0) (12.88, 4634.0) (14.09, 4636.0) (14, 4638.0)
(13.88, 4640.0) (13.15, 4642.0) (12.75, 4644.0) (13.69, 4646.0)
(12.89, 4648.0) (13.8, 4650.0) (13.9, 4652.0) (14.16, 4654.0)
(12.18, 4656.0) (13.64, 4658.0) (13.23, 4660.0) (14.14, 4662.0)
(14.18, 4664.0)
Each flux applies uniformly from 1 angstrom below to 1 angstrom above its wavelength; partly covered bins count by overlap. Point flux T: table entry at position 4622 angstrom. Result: 13.88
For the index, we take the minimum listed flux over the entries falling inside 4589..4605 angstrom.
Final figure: 13.59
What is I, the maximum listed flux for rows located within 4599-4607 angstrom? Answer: 13.95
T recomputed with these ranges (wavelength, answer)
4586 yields 13.46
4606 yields 13.79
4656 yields 12.18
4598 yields 16.15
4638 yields 14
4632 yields 14.16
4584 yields 14.31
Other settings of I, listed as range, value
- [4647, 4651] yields 13.8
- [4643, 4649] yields 13.69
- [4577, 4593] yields 14.31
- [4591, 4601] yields 16.15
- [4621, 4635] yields 14.37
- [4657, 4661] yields 13.64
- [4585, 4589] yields 14.29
